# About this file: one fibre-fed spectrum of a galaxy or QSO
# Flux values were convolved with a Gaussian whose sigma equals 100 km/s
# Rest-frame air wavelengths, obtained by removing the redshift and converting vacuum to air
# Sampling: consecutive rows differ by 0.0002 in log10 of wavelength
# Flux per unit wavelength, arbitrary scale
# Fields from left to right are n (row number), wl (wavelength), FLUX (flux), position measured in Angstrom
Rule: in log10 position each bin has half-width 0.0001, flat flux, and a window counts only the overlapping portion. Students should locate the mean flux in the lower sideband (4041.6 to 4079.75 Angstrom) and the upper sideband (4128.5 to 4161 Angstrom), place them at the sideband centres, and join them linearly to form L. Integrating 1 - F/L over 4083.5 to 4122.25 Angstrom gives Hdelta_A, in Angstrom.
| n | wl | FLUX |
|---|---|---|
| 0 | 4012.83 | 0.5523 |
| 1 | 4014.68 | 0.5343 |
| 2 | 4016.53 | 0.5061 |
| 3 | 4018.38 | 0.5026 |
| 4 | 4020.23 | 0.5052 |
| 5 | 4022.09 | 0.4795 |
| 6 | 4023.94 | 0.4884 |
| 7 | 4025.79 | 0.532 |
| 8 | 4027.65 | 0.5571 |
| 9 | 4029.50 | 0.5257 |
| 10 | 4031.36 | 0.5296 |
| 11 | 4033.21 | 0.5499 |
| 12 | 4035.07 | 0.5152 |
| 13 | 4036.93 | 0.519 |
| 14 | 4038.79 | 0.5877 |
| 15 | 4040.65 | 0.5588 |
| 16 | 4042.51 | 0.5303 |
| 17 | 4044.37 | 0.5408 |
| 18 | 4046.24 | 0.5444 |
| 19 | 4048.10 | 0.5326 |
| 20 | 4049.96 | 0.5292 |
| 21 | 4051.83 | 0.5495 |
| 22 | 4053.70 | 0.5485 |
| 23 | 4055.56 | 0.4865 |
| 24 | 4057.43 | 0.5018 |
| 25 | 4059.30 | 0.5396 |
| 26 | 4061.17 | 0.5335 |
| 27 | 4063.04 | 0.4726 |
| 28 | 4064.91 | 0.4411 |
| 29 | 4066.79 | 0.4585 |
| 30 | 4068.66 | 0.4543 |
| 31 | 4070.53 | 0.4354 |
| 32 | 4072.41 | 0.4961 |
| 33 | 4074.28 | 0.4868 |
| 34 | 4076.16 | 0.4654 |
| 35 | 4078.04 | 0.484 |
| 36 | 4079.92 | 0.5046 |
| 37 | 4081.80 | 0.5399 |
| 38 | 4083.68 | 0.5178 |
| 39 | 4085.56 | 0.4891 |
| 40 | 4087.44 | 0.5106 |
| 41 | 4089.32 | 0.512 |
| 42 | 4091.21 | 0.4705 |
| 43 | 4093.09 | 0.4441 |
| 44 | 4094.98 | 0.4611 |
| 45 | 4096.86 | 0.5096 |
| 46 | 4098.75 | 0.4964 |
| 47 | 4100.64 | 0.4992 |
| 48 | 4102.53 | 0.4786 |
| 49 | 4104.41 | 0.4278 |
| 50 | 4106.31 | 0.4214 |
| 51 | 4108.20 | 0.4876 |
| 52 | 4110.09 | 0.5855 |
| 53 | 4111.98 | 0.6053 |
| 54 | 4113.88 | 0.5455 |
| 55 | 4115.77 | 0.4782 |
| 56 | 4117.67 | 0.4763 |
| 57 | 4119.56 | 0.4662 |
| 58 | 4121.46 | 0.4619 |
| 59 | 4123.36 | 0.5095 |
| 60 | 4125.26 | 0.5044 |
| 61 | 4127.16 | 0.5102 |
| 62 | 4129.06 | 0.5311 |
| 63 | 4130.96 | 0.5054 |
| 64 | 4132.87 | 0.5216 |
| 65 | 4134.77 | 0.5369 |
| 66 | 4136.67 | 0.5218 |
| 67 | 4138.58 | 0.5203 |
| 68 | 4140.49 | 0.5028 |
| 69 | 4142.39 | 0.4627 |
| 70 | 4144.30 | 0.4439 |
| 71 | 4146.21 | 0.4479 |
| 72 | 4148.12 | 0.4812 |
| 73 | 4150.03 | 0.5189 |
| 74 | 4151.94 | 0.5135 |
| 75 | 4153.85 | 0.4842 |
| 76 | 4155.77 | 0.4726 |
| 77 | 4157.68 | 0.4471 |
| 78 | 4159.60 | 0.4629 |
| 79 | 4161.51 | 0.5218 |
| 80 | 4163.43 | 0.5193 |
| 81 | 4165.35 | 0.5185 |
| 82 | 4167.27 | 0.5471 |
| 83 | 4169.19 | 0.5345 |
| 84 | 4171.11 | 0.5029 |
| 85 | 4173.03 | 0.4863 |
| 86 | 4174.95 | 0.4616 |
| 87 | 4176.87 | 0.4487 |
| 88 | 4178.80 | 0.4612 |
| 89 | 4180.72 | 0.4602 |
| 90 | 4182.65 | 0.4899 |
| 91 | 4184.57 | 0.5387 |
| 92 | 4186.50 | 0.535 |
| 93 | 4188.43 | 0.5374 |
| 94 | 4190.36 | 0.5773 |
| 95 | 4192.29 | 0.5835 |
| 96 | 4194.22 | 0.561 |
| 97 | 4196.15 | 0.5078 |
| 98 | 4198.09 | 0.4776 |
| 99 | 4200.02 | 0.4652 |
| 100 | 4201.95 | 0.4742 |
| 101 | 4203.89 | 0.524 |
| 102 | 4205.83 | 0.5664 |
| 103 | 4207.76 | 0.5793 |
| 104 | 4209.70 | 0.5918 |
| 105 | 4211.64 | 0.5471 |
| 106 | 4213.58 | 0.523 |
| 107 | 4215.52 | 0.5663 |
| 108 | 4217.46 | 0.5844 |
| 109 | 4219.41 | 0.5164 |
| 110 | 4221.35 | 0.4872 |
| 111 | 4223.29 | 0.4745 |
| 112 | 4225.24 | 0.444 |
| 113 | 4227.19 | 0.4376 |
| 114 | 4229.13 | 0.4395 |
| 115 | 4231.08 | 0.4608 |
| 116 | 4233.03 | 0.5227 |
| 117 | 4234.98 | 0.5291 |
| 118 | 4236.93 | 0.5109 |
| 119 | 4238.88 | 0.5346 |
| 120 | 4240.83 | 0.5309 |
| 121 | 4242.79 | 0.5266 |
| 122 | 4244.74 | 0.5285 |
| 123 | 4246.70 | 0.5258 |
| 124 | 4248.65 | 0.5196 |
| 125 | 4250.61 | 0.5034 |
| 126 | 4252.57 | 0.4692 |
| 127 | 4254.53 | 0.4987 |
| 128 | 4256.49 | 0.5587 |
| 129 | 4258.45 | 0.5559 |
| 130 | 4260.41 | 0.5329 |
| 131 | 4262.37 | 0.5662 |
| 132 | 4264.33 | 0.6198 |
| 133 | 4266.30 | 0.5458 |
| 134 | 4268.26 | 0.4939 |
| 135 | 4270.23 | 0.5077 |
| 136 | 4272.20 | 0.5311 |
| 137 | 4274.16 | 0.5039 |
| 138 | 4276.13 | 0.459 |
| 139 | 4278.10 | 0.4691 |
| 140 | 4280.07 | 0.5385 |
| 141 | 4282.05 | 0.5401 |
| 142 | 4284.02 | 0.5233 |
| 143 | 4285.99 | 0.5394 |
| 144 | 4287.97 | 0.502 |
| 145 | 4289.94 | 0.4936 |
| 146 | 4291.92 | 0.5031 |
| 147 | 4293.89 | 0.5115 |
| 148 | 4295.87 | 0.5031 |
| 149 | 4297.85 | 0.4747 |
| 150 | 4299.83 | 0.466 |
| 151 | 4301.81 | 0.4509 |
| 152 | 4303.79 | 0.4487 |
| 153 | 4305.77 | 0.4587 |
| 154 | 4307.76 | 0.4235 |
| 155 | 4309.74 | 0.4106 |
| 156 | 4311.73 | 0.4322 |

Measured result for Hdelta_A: 0.4 Angstrom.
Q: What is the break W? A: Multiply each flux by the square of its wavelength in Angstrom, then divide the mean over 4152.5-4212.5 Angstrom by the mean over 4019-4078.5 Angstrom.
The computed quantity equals 1.1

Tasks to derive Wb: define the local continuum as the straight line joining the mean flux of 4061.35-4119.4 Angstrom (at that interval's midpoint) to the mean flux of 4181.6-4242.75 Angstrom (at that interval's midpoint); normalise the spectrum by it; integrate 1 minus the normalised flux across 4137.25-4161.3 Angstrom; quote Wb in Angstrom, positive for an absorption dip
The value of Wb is 1.1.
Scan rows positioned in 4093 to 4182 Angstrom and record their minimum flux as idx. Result 0.4214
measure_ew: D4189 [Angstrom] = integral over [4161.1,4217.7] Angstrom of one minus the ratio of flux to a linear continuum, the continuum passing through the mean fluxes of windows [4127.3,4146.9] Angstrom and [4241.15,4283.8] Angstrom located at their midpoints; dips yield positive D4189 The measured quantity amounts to -1.3 Angstrom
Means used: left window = 0.501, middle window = 0.522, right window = 0.524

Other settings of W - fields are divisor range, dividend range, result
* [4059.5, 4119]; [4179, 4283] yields 1.13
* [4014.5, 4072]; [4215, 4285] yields 1.10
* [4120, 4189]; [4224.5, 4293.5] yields 1.09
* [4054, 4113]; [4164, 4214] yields 1.11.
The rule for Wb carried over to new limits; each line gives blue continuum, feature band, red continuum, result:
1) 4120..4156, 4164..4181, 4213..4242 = 0.2 Angstrom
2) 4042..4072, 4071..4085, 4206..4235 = 0.3 Angstrom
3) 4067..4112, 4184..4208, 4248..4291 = -1.1 Angstrom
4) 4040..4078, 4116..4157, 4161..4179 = 0.6 Angstrom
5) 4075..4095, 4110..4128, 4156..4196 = -0.5 Angstrom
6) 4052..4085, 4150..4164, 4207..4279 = 0.4 Angstrom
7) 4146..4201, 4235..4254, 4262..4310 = -0.6 Angstrom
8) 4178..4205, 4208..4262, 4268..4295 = -0.6 Angstrom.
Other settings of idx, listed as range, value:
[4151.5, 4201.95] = 0.4471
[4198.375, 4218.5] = 0.4652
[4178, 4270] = 0.4376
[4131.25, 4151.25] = 0.4439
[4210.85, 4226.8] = 0.444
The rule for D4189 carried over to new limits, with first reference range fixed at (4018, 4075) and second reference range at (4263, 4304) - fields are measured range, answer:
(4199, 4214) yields -0.72 Angstrom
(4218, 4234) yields 1.05 Angstrom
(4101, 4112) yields 0.43 Angstrom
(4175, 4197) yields -0.25 Angstrom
